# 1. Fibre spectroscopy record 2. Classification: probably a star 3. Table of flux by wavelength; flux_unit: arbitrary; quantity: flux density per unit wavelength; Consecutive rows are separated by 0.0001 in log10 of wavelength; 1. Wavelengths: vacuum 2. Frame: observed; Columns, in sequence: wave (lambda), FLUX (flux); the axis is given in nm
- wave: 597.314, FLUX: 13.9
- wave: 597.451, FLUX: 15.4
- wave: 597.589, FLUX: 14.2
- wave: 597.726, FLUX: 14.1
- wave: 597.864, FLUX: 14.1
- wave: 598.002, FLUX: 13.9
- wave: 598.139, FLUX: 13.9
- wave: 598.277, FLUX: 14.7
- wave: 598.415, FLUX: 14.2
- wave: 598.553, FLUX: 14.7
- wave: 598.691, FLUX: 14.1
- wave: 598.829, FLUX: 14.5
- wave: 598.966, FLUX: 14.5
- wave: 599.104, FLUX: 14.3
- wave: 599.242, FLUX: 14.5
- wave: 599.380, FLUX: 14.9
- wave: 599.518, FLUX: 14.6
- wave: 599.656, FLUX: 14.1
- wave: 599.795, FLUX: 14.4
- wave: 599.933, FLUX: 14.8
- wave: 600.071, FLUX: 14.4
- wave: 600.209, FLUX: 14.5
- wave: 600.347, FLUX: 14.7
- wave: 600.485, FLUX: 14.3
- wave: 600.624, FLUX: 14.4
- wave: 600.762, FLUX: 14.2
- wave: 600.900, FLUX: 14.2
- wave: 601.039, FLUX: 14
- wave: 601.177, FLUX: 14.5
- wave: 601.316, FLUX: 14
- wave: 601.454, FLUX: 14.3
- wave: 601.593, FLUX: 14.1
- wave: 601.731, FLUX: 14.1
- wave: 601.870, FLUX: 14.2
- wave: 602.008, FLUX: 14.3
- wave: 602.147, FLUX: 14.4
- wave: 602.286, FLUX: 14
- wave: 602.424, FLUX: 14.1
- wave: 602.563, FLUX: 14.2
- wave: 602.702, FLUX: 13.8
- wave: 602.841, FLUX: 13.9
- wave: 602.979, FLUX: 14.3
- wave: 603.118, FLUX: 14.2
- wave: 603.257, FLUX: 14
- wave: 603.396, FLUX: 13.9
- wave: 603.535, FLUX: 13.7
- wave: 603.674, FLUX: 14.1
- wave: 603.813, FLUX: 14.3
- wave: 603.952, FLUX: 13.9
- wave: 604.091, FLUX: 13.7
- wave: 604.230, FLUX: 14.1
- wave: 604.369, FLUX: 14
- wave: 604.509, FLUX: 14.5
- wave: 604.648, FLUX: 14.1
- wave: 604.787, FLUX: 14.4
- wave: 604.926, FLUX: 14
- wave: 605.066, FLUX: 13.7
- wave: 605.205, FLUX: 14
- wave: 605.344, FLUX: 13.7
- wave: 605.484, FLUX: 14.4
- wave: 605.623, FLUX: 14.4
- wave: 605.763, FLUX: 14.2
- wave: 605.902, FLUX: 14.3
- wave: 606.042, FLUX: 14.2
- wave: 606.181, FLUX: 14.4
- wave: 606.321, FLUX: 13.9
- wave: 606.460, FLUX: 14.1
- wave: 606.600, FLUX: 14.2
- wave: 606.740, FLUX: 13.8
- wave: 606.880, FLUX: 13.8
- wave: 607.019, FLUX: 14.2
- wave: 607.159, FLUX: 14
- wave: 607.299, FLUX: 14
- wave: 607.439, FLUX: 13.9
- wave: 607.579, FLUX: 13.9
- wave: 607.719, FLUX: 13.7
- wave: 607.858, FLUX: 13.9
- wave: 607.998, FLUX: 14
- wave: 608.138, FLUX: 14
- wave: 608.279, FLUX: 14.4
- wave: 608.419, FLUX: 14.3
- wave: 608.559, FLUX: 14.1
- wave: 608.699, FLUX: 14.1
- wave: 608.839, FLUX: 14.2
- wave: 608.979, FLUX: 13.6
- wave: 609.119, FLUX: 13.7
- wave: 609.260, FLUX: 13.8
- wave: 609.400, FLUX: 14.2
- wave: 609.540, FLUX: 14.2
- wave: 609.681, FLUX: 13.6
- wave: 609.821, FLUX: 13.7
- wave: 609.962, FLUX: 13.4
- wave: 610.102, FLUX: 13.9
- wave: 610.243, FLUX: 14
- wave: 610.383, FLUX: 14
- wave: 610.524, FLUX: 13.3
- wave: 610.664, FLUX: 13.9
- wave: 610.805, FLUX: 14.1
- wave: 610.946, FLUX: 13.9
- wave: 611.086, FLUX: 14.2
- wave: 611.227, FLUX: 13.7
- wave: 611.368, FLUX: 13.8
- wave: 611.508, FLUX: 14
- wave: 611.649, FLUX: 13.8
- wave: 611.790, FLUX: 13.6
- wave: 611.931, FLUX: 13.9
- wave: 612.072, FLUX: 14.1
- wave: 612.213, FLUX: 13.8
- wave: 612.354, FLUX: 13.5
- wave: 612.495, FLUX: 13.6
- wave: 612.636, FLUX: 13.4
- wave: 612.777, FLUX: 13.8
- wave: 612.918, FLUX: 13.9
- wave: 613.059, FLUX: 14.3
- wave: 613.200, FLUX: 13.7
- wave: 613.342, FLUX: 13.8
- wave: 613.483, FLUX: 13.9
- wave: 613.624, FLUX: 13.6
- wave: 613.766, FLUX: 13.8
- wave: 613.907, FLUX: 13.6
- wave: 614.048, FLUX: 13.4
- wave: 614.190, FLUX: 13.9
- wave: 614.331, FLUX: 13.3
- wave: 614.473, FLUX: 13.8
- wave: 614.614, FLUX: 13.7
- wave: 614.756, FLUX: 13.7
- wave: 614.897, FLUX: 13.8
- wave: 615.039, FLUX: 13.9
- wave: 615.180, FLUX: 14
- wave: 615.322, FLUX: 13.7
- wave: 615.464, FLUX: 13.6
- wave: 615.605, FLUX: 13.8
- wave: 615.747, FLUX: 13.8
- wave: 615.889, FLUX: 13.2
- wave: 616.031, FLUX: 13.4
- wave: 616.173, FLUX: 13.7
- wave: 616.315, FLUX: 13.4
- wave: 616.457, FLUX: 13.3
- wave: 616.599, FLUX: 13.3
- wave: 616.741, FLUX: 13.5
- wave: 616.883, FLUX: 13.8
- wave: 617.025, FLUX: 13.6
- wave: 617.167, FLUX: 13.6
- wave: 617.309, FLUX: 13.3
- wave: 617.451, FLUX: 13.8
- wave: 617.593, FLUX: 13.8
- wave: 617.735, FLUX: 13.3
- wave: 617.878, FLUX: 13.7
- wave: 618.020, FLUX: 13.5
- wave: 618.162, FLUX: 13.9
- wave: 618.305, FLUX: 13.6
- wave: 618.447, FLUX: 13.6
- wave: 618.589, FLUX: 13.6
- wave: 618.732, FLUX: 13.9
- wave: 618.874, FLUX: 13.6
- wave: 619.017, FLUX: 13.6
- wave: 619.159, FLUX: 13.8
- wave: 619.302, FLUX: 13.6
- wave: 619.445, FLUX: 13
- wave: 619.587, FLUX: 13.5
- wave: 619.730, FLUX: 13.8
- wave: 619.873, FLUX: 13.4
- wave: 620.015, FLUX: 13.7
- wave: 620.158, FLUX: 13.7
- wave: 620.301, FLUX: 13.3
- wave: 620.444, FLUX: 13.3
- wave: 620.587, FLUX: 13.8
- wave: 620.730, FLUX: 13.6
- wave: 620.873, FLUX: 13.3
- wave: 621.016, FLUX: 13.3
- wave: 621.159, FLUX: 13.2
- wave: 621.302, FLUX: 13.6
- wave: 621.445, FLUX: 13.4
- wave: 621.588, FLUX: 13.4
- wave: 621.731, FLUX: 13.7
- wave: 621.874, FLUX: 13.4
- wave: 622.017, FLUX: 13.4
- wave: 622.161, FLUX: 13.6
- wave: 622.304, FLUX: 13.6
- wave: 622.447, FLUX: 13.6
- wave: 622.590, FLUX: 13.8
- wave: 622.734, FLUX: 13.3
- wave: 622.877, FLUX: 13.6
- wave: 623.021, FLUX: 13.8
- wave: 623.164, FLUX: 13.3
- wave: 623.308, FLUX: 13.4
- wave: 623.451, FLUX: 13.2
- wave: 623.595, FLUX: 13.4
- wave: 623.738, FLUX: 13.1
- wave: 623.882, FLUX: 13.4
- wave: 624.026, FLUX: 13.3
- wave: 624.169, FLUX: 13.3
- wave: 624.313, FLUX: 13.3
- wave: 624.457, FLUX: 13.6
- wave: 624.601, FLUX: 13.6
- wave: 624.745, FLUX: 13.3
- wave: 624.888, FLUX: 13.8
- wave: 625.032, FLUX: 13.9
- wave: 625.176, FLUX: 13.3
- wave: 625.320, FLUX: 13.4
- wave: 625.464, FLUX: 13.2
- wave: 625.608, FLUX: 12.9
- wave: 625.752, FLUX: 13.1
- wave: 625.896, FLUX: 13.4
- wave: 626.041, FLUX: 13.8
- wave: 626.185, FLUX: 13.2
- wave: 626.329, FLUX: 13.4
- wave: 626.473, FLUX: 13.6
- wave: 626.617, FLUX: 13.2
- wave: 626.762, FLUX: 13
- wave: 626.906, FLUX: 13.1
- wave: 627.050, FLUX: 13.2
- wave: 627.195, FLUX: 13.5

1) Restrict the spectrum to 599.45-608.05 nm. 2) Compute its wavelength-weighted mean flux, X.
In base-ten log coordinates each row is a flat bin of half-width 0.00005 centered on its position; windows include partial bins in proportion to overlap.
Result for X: 14.1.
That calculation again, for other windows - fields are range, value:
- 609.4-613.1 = 13.8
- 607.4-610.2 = 13.9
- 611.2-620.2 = 13.7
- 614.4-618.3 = 13.6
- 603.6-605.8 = 14.1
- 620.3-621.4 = 13.4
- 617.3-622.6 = 13.6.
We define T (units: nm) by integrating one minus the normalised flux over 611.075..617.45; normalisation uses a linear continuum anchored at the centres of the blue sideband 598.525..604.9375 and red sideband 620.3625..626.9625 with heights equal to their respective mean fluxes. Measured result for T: 0.04 nm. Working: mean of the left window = 14.2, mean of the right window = 13.4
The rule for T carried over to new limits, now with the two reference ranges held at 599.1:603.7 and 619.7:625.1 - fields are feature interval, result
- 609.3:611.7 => 0.01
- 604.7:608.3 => 0.00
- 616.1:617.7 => 0.02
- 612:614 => 0.01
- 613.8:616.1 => 0.02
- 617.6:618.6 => 0.00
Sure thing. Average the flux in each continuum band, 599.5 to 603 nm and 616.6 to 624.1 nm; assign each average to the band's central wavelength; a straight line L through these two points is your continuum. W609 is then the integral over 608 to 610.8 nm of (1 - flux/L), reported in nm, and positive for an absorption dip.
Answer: 0.00 nm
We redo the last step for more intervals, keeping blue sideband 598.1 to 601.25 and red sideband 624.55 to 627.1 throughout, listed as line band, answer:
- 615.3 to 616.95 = 0.03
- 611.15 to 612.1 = 0.01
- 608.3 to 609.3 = 0.00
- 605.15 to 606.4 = 0.00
